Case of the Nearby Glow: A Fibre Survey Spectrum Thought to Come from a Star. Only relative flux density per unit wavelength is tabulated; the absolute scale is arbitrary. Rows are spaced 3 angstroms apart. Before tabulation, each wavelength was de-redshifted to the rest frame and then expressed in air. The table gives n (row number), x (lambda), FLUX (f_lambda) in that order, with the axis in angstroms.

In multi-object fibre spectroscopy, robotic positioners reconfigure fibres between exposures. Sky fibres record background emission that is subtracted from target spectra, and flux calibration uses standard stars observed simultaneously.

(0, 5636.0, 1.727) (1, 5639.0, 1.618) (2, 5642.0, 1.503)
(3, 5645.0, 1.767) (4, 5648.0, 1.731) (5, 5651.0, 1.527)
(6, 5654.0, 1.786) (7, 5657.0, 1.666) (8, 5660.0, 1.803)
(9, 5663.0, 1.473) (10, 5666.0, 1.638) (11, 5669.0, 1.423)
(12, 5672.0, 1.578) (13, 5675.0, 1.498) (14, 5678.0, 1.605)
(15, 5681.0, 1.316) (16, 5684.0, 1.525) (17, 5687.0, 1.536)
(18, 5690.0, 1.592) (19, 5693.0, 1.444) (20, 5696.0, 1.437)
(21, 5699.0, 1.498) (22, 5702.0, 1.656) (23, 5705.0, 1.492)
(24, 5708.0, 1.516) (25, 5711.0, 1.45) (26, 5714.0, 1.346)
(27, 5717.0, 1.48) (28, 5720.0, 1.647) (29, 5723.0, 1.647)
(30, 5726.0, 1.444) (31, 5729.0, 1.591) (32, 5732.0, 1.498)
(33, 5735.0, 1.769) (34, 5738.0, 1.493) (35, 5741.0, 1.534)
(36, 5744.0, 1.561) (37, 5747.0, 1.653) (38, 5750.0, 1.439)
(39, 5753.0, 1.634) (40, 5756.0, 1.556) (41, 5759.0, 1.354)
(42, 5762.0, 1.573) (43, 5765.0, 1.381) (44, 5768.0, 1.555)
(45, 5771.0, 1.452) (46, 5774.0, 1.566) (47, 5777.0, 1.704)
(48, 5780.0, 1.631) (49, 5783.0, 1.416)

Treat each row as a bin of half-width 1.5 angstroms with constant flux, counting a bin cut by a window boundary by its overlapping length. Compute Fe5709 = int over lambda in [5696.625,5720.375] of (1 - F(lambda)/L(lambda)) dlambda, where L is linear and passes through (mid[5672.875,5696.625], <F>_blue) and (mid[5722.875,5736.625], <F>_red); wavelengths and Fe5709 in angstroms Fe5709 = 0.6 angstroms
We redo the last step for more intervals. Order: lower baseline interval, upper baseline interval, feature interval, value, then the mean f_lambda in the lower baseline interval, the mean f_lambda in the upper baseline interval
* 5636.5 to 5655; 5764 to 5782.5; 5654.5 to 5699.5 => 2.41 angstroms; 1.66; 1.55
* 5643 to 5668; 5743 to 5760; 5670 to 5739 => 3.26 angstroms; 1.67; 1.54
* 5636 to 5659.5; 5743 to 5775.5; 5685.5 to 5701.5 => 0.95 angstroms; 1.67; 1.52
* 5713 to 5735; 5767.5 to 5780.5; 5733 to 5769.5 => 0.50 angstroms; 1.54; 1.58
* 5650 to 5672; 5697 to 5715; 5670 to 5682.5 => 0.63 angstroms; 1.62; 1.5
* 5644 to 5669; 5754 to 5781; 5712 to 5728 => 0.72 angstroms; 1.66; 1.53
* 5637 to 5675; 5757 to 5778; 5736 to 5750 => -0.19 angstroms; 1.62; 1.51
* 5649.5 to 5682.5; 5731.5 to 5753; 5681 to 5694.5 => 0.62 angstroms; 1.57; 1.57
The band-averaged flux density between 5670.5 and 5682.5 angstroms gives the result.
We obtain 1.5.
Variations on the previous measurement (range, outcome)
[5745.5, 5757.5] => 1.57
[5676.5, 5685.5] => 1.48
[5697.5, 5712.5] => 1.52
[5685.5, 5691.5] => 1.56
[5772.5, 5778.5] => 1.64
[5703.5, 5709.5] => 1.5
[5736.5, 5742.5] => 1.51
